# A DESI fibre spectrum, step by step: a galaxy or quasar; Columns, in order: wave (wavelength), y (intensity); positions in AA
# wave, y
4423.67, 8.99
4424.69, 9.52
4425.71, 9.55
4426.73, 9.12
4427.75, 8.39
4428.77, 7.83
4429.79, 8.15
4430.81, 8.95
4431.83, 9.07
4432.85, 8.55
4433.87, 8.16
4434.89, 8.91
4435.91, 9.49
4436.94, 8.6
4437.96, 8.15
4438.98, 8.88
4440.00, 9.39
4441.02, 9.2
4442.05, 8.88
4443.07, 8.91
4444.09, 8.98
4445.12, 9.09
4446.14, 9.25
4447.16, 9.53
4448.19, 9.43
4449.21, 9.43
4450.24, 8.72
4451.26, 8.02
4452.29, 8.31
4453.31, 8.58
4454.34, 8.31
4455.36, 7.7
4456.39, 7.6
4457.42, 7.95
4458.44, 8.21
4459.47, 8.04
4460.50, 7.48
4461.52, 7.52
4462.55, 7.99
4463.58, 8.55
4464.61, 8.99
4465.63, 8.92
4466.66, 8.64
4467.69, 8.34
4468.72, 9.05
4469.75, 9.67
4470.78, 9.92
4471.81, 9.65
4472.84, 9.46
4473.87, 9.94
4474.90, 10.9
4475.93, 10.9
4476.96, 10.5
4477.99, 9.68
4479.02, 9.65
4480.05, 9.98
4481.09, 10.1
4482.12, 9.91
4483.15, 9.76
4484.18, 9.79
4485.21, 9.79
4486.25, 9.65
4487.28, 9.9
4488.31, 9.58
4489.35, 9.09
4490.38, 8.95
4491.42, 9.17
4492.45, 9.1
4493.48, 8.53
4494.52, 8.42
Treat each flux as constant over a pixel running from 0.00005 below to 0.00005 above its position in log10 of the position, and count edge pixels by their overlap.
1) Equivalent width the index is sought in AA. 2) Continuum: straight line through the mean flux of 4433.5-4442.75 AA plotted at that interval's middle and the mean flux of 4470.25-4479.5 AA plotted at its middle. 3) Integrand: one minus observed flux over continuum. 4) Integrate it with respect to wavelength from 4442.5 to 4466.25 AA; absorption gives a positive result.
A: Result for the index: 2.2 AA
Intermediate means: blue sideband 8.86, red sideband 10.1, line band 8.5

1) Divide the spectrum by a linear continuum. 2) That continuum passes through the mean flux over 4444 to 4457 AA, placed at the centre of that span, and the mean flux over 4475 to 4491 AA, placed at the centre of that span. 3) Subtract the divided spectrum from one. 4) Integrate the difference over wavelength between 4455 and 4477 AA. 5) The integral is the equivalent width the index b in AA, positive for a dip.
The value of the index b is 0.9 AA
